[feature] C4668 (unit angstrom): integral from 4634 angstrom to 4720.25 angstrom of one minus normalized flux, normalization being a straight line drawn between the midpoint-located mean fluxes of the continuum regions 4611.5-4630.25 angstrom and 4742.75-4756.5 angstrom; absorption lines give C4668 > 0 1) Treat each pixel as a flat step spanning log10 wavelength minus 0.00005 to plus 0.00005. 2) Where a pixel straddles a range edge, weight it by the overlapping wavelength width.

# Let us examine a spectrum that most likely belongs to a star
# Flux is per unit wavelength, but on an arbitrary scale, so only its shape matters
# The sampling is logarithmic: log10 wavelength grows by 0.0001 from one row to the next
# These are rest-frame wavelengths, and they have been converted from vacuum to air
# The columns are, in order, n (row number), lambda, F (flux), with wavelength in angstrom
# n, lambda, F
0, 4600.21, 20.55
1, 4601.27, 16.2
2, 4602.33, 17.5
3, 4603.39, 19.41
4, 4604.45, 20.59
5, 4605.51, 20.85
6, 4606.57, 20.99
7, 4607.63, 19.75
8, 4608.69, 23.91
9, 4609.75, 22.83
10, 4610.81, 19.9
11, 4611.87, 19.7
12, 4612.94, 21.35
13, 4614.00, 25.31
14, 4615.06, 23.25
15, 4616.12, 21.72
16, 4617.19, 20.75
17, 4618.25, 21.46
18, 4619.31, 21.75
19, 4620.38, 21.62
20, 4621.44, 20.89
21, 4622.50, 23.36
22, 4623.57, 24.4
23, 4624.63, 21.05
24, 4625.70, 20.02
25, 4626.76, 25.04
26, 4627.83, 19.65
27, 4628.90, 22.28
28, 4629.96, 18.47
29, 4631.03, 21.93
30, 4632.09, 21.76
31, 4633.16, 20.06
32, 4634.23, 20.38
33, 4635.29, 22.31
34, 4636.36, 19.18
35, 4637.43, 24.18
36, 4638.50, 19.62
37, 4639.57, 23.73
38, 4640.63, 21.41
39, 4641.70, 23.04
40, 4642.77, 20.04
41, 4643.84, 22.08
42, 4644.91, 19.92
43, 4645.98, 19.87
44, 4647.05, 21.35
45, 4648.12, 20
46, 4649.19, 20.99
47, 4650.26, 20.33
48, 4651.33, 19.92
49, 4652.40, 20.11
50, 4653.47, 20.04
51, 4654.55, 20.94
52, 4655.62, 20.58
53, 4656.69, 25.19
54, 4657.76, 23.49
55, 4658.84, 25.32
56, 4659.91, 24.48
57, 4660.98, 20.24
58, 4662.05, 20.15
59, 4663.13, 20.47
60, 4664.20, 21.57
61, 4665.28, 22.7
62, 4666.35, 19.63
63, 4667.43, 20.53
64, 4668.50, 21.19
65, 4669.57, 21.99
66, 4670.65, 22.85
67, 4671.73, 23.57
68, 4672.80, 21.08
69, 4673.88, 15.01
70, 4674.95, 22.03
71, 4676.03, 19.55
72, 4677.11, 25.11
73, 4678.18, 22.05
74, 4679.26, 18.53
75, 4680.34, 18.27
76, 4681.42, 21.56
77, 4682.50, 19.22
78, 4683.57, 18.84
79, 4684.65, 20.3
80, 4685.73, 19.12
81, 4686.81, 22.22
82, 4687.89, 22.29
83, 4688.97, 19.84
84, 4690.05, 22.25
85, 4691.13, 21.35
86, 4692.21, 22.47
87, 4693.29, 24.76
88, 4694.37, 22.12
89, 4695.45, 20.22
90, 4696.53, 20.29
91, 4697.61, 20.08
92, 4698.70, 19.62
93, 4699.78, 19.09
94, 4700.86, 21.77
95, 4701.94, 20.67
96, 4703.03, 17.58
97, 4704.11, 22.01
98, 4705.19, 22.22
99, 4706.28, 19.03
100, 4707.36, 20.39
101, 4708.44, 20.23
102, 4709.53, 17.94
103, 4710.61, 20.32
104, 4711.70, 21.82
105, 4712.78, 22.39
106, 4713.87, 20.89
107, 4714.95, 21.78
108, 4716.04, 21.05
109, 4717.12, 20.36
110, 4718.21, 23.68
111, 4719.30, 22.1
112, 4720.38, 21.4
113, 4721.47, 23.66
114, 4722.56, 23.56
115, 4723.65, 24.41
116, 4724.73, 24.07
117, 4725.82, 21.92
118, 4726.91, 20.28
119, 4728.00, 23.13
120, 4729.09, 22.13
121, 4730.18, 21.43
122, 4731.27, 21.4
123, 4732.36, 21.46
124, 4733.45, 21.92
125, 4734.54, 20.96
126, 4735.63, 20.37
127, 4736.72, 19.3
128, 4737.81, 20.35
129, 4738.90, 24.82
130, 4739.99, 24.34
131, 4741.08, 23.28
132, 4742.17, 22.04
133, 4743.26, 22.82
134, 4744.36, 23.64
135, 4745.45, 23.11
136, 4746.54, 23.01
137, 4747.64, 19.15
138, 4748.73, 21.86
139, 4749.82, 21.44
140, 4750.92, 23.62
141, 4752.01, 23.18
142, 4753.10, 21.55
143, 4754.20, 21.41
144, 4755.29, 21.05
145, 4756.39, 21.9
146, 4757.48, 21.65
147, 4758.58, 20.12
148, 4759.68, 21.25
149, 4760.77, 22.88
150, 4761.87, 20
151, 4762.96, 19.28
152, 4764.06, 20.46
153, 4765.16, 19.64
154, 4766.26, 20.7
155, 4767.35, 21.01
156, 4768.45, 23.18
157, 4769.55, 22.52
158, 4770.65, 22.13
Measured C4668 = 3.44 angstrom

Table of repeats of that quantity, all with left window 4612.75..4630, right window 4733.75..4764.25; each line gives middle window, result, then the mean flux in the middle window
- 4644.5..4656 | 0.83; 20.4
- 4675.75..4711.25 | 1.98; 20.7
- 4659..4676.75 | 0.59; 21.2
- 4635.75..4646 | 0.28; 21.4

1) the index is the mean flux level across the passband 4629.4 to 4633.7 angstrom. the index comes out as 20.6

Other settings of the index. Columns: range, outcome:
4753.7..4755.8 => 21.3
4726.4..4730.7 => 21.7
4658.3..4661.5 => 23.4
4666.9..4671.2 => 21.6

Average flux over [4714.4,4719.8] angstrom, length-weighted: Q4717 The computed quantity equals 21.8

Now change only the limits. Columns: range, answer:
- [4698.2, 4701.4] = 20.2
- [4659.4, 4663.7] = 21.3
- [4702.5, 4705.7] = 20.6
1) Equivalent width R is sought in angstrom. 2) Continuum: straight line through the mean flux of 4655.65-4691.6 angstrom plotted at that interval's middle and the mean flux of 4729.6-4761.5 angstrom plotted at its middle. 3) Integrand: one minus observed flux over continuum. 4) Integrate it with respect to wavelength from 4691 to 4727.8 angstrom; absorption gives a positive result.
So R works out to 0.38 angstrom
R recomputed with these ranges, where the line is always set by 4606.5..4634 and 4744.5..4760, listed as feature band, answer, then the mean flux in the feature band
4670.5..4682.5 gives 0.5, 20.7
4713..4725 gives -0.4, 22.4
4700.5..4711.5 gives 0.8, 20.2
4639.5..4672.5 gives 0.3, 21.5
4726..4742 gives 0.0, 21.8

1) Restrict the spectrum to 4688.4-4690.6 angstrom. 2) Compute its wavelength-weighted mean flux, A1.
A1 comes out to 21.1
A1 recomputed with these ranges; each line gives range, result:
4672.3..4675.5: 19.3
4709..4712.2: 20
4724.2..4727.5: 22.1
